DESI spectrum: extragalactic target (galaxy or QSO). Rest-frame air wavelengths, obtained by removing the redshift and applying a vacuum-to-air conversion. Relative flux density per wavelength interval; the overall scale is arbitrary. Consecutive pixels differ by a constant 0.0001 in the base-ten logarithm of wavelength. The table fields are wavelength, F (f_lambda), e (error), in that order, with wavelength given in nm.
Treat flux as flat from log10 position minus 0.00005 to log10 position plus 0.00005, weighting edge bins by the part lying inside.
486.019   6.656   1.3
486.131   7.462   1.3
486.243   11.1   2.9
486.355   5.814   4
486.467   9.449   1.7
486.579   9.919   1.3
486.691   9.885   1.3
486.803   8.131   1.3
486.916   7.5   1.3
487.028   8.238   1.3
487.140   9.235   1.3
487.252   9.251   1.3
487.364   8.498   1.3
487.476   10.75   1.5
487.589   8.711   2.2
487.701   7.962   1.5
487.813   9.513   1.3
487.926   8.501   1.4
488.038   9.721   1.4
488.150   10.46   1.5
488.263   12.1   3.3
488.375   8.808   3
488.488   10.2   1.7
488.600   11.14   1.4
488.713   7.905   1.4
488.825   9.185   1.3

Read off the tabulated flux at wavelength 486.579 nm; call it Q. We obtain 9.919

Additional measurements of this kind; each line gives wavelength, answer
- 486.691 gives 9.885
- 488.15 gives 10.46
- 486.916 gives 7.5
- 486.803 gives 8.131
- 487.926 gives 8.501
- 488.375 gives 8.808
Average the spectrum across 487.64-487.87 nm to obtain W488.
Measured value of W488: 8.73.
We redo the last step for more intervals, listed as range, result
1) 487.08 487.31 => 9.24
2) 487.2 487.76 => 9.04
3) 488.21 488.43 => 10.5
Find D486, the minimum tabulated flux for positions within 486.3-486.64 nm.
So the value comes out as 5.814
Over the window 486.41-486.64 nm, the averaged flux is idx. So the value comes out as 9.67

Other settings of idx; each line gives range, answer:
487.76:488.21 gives 9.56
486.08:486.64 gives 8.77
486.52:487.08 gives 8.73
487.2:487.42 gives 8.88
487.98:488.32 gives 10.8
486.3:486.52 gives 7.62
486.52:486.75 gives 9.88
